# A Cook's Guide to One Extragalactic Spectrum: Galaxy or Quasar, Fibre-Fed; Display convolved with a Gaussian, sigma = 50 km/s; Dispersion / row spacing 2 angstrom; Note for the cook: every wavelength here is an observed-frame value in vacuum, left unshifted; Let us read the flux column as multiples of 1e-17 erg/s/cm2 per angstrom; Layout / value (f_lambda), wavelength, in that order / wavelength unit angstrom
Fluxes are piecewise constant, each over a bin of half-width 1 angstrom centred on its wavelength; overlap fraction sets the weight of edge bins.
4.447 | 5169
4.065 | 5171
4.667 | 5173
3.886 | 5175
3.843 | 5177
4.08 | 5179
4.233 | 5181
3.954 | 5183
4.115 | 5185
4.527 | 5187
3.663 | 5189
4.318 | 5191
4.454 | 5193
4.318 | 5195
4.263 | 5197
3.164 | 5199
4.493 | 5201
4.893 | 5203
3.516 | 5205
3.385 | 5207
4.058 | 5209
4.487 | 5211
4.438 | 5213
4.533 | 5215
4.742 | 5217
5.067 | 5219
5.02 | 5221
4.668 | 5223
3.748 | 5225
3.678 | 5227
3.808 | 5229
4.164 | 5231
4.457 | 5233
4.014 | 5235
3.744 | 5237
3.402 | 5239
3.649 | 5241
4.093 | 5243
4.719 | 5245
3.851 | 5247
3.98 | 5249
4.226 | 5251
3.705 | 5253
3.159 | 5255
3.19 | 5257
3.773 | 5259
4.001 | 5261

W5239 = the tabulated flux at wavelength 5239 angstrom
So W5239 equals 3.402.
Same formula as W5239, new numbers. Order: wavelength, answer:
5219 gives 5.067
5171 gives 4.065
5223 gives 4.668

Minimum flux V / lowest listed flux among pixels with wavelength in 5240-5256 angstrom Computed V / 3.159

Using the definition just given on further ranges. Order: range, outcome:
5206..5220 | 3.385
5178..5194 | 3.663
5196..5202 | 3.164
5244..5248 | 3.851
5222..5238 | 3.678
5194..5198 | 4.263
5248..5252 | 3.98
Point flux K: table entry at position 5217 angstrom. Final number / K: 4.742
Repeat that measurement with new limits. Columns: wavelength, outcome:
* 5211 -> 4.487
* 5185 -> 4.115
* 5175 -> 3.886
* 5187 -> 4.527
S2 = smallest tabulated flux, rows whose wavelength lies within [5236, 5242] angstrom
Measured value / 3.402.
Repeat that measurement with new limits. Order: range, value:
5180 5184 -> 3.954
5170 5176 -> 3.886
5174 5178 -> 3.843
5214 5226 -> 3.748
